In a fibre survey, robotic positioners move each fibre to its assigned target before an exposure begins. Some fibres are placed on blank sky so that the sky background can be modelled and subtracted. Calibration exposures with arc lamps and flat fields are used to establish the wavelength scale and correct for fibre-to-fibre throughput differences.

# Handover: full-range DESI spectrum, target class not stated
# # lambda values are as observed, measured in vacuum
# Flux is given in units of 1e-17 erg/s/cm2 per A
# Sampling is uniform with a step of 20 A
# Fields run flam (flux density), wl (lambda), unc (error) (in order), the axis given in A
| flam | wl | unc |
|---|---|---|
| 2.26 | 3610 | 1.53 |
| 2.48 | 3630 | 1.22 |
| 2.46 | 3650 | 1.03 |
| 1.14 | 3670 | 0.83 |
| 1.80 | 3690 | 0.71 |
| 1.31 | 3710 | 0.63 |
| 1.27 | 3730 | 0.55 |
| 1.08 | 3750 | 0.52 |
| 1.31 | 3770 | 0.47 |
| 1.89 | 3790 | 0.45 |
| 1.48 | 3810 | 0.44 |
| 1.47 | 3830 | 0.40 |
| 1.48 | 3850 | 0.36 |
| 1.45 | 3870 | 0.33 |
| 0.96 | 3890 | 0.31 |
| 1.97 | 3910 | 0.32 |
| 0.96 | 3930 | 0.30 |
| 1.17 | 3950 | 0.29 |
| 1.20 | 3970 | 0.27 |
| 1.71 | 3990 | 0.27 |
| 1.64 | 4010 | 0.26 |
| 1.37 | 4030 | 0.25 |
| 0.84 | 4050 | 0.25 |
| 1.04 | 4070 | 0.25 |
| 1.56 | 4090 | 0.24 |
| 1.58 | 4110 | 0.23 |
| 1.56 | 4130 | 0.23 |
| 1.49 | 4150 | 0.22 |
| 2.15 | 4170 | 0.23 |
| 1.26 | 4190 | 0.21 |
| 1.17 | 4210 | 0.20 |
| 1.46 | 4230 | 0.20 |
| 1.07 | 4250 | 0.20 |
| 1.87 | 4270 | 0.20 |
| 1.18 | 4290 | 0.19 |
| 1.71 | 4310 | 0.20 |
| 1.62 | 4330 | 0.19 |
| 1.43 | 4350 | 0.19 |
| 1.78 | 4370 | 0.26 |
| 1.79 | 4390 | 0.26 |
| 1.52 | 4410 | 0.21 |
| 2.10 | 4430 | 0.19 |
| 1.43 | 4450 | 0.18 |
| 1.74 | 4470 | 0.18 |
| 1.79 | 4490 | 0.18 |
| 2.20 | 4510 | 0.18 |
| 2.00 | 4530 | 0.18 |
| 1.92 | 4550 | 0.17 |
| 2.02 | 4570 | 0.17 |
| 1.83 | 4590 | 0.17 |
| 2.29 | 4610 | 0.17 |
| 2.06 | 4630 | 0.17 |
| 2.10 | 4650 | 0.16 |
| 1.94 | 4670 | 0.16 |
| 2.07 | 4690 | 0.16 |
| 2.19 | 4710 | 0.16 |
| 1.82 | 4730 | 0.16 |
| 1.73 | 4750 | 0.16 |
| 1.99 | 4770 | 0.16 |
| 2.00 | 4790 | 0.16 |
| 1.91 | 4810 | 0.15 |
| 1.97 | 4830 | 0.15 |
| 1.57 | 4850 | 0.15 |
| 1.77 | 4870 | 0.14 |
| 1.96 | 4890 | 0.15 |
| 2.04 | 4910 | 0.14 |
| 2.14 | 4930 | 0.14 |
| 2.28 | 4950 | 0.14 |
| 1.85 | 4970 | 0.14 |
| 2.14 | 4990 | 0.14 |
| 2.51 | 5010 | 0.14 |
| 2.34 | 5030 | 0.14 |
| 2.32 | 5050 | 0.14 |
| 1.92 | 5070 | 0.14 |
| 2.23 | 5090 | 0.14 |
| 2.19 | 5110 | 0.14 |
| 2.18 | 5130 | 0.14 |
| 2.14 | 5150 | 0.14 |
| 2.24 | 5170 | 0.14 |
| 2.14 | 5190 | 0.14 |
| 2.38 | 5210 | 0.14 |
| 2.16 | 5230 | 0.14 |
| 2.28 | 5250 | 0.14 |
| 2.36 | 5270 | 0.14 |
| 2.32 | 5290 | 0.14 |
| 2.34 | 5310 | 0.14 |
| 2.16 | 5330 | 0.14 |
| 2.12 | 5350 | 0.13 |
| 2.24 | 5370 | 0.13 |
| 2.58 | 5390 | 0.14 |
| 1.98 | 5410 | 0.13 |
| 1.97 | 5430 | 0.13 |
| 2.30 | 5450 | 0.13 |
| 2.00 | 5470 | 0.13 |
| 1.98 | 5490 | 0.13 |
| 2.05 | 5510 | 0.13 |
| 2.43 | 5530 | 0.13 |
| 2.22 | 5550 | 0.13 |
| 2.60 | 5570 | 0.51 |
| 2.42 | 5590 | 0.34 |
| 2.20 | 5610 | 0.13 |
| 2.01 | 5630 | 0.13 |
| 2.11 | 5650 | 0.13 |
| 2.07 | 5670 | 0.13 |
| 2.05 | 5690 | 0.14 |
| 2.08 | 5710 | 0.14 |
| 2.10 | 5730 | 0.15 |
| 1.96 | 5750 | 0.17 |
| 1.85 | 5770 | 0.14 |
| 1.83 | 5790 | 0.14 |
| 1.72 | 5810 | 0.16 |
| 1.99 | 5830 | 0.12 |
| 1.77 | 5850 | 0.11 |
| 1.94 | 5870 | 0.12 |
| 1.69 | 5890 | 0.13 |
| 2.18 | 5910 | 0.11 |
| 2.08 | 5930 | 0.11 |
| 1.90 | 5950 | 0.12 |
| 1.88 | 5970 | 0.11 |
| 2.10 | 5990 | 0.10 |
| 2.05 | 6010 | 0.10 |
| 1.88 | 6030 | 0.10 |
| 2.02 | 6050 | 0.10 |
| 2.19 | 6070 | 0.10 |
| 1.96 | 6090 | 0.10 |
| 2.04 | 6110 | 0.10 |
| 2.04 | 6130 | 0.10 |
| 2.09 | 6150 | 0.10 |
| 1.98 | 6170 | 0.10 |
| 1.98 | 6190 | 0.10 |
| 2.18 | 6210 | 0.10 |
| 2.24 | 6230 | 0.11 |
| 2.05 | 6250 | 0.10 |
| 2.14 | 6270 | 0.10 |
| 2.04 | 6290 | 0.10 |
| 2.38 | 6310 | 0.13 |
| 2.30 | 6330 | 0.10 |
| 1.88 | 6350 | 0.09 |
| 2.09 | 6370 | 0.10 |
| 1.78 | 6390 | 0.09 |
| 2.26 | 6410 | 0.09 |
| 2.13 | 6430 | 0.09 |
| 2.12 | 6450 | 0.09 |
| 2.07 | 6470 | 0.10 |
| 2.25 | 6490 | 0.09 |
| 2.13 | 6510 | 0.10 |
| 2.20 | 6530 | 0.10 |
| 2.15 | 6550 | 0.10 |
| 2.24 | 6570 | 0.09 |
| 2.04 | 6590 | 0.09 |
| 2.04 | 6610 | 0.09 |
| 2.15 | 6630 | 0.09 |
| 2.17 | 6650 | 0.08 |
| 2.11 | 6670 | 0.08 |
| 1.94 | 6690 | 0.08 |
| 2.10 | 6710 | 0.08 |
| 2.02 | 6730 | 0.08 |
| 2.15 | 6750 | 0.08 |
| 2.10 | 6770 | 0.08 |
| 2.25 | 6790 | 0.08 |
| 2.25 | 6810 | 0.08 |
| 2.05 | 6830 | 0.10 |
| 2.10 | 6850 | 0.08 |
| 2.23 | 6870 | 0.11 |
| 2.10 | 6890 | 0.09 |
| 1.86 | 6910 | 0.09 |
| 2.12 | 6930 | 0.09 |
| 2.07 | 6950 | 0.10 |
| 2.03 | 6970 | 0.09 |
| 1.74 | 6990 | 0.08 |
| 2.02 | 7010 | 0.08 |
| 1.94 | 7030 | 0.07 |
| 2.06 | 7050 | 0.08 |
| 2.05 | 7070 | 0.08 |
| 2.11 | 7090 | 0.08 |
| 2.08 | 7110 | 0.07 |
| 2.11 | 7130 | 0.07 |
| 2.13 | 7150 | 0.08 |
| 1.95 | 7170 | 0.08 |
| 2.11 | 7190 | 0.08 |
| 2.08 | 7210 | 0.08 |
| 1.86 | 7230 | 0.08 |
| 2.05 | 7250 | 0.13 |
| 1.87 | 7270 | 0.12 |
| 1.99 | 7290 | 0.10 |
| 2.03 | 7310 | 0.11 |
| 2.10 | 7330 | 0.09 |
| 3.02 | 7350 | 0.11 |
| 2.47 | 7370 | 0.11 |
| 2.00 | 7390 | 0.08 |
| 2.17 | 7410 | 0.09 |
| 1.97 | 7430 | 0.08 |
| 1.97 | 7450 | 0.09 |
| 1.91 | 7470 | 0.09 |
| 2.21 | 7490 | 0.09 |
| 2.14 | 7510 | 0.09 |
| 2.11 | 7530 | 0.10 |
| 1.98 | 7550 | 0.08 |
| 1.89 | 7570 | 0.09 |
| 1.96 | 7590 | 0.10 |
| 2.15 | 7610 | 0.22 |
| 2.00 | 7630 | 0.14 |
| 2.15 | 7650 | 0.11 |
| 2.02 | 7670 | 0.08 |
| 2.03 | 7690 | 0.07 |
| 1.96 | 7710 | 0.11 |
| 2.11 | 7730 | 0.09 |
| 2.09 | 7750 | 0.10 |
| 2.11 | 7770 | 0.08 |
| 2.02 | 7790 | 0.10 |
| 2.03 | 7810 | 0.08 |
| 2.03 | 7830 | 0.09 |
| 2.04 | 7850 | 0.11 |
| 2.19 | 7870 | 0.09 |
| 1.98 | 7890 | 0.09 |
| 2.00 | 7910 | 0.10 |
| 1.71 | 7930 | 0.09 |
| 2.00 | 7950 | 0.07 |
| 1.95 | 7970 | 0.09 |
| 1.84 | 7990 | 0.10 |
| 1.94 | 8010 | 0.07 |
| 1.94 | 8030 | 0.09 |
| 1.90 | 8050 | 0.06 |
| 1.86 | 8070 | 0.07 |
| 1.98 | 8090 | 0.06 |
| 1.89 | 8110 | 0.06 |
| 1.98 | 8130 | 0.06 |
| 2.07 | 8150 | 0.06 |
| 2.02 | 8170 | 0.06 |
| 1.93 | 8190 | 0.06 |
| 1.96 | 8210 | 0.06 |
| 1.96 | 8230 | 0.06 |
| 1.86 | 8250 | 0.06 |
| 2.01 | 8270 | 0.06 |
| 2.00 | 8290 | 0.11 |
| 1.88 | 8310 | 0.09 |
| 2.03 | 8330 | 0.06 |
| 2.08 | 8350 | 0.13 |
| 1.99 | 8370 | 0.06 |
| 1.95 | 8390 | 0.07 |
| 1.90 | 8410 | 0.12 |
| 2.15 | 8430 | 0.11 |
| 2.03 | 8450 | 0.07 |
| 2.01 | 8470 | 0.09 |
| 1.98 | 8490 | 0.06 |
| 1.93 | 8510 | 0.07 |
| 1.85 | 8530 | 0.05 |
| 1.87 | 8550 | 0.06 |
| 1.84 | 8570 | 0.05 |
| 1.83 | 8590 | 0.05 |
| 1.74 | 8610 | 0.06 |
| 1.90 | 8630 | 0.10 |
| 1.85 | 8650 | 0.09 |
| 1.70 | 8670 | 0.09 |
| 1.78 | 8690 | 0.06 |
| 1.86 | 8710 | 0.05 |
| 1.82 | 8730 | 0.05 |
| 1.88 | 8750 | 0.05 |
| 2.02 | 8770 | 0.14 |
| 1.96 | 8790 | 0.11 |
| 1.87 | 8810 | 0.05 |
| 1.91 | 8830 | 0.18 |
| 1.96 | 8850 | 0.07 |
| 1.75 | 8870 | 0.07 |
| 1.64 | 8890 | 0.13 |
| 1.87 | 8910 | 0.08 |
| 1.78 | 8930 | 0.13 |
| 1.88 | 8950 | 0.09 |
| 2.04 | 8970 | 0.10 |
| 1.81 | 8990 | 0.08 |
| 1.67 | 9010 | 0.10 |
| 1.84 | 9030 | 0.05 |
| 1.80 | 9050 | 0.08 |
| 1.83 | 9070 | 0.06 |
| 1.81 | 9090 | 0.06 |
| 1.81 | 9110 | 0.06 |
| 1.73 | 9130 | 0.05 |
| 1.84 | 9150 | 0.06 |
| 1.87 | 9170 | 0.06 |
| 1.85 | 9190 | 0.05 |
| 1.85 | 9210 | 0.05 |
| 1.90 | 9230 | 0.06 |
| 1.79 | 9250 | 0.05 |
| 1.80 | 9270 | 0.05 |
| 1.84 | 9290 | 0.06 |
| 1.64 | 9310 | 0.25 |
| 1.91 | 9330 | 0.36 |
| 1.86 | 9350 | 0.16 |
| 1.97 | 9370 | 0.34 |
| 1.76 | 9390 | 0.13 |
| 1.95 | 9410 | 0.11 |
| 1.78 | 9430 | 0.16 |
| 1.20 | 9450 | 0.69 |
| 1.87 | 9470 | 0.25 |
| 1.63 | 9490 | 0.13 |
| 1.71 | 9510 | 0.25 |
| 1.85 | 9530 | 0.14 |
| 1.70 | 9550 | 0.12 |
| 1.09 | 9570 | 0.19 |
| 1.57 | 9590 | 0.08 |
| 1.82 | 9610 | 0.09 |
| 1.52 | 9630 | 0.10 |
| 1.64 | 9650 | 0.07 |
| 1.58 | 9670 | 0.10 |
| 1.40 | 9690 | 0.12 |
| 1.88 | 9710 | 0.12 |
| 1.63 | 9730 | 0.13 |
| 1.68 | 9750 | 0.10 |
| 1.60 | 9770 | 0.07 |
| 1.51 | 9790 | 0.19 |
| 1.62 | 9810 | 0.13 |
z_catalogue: 0.119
